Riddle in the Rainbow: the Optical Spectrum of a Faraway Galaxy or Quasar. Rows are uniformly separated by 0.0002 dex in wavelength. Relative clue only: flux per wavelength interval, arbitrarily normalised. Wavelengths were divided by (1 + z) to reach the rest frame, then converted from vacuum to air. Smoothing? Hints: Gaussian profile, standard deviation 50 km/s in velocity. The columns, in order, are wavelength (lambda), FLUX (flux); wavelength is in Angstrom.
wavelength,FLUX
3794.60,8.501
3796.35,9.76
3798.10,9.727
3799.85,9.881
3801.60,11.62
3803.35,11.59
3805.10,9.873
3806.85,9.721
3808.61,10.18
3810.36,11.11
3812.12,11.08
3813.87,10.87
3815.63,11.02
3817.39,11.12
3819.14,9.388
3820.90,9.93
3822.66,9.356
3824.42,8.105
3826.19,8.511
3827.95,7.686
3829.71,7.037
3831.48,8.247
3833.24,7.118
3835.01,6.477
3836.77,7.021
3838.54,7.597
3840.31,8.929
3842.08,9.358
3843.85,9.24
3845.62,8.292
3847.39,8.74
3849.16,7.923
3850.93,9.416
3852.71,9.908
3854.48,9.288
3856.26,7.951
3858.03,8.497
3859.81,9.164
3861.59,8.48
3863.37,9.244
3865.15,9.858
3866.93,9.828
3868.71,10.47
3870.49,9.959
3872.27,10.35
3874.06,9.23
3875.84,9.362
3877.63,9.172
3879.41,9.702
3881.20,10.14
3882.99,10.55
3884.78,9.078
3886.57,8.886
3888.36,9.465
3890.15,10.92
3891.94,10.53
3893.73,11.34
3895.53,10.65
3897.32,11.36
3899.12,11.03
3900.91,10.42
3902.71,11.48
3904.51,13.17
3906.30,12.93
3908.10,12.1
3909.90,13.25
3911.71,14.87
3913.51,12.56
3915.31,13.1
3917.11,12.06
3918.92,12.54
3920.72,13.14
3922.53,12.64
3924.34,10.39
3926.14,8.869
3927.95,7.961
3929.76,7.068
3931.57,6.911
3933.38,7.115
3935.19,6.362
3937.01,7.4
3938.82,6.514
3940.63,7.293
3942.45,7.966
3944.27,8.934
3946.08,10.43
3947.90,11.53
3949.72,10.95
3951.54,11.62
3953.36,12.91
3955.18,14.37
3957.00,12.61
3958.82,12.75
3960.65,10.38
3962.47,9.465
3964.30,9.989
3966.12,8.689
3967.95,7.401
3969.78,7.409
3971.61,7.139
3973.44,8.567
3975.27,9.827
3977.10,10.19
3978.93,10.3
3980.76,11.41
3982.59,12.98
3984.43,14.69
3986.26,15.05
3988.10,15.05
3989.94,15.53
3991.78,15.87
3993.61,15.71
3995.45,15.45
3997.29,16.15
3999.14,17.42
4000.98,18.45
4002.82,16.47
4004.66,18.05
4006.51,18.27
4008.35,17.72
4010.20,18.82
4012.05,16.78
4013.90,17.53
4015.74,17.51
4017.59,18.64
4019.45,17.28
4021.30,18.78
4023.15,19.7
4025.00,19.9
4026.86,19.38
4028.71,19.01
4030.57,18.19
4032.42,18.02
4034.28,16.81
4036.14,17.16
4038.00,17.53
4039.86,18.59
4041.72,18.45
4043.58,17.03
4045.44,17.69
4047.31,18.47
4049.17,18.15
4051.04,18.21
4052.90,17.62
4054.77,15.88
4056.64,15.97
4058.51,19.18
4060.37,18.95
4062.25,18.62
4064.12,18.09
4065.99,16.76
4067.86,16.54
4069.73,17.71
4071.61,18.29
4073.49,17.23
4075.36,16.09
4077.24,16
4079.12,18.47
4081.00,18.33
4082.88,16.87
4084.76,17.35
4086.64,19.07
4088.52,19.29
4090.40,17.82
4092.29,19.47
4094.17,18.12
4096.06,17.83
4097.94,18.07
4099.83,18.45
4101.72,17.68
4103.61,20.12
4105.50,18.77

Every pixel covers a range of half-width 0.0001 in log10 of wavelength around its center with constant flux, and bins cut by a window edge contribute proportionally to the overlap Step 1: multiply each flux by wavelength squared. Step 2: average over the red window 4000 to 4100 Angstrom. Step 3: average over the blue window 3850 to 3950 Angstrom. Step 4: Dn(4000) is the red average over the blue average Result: 1.92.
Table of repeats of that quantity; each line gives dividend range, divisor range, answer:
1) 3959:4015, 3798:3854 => 1.60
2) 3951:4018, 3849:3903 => 1.48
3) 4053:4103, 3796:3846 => 2.18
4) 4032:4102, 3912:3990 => 1.80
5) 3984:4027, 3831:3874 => 2.11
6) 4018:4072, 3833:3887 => 2.19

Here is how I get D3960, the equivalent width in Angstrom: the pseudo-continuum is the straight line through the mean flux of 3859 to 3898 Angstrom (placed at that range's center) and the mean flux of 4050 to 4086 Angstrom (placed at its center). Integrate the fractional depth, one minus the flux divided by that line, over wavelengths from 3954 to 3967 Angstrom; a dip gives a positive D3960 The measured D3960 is 1.9 Angstrom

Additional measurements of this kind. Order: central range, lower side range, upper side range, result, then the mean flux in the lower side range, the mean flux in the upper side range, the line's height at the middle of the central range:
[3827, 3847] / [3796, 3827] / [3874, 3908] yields 4.59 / 10.2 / 10.6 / 10.3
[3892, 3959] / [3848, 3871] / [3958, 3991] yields -3.67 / 9.21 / 11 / 10.2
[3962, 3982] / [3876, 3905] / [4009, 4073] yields 7.36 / 10.4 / 18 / 14.5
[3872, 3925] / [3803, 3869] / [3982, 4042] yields 3.64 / 9.11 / 17.3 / 12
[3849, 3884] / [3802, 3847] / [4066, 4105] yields 3.73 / 9.17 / 17.9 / 10.6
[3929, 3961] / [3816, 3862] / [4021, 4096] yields 8.68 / 8.6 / 18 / 13.1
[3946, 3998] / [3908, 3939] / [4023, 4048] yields 7.10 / 10.3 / 18.2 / 13.7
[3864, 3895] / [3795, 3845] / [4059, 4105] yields 3.72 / 9.32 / 18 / 11.3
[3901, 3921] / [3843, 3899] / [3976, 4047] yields -1.86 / 9.6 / 16.8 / 11.6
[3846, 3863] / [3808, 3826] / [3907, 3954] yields 2.28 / 10.1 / 10.2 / 10.2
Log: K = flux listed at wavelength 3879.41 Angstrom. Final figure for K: 9.702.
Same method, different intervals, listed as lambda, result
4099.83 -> 18.45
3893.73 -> 11.34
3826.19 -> 8.511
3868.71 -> 10.47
